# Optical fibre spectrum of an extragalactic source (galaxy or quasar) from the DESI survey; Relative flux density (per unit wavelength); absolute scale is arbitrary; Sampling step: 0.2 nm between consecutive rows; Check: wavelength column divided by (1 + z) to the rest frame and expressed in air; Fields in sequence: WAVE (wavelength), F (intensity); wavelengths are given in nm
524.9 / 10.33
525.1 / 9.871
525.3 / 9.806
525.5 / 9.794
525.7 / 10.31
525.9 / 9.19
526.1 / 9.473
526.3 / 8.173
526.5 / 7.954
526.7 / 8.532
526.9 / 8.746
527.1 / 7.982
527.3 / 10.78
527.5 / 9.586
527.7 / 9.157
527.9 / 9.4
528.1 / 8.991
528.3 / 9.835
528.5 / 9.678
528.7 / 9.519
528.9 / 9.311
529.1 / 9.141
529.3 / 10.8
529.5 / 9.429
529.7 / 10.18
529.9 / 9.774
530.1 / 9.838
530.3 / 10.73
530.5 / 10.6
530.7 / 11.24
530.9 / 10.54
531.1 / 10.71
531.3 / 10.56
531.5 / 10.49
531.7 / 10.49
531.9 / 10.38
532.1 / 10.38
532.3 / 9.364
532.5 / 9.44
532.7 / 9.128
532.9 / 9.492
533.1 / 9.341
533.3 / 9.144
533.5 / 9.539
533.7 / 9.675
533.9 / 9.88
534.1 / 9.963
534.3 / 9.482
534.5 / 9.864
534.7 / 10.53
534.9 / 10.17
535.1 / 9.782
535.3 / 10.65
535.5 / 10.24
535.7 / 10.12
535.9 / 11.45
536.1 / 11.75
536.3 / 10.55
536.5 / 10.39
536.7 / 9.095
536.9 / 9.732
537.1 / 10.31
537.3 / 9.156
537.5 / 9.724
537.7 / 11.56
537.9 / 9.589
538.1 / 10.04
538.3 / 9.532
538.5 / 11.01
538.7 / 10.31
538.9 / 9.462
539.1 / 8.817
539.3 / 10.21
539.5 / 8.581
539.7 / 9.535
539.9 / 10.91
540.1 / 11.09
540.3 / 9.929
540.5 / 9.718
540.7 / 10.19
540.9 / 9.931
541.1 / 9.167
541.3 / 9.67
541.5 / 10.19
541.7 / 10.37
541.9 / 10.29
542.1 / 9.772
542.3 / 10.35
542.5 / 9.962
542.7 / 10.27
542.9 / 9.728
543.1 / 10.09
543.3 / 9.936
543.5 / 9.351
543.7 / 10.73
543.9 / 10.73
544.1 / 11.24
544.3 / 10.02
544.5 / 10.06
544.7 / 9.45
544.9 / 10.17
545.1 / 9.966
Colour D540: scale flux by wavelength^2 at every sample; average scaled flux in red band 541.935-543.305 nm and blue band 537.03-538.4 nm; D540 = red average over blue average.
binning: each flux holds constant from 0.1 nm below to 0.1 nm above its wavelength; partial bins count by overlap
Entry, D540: 1.02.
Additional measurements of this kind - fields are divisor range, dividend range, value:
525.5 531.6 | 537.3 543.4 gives 1.08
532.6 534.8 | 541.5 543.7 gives 1.08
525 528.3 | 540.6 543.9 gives 1.15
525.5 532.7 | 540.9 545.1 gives 1.09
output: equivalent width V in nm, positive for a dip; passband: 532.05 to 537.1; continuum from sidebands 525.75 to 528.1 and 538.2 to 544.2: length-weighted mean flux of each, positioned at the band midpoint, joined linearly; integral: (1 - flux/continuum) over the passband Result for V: -0.211 nm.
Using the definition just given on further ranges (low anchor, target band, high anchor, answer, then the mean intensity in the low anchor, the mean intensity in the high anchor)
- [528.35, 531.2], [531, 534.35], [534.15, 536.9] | 0.11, 10.1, 10.3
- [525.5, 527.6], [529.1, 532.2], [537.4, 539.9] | -0.33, 9.11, 9.91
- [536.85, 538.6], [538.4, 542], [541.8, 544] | 0.05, 10.1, 10.1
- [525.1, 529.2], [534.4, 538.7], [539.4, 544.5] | -0.21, 9.28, 10.1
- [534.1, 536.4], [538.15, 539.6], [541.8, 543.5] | 0.07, 10.4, 10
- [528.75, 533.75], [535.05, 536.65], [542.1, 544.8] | -0.09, 9.99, 10.1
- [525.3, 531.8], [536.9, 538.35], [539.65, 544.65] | 0.00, 9.72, 10.1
